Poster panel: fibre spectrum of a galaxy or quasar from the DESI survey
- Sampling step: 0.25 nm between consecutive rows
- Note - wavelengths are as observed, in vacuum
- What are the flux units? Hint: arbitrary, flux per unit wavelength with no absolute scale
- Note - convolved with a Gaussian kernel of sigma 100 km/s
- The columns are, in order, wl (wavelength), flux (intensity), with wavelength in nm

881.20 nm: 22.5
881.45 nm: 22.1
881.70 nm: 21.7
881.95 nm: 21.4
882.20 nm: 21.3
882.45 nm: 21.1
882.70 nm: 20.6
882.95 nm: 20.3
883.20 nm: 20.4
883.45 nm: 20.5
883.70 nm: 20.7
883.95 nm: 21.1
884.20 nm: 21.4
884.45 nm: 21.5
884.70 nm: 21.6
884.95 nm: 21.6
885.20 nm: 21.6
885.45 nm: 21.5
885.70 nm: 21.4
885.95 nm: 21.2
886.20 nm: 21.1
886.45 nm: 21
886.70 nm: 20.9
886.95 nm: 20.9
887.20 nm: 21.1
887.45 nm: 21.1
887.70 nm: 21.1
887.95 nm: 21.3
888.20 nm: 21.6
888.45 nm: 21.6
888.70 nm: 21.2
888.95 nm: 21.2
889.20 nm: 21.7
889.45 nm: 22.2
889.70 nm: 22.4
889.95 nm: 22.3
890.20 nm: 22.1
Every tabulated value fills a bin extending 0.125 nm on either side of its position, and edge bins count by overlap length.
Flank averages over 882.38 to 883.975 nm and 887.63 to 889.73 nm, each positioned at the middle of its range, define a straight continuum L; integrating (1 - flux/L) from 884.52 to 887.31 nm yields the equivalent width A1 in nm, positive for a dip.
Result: -0.023 nm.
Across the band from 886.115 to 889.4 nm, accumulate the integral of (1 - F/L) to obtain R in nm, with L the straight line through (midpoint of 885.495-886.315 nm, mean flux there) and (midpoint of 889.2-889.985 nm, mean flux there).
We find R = 0.07 nm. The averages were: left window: 21.3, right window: 22.2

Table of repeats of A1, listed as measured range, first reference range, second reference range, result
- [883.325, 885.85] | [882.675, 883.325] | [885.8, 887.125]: -0.07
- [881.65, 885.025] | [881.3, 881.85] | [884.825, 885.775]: 0.10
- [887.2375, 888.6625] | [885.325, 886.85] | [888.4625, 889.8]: 0.01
